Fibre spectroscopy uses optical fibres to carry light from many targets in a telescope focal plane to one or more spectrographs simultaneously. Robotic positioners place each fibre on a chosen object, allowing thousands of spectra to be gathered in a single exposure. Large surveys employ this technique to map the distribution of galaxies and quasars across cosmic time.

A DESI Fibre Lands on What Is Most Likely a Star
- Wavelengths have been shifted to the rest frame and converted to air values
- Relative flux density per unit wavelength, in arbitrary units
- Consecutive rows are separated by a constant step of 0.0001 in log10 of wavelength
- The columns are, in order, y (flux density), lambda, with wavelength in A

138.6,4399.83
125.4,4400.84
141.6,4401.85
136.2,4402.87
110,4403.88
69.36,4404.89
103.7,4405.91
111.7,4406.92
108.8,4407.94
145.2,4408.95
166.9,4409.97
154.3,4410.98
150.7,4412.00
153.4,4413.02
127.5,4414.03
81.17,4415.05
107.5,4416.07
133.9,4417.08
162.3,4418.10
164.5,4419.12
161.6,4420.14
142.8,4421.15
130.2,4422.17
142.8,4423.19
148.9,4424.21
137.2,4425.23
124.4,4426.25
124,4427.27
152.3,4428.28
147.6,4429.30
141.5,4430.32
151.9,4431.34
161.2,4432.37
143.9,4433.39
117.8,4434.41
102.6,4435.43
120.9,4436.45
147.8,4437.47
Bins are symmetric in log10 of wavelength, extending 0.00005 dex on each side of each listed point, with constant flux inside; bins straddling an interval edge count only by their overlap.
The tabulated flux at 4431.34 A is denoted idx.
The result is 151.9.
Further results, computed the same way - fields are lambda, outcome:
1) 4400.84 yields 125.4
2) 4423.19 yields 142.8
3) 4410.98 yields 154.3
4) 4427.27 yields 124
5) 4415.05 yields 81.17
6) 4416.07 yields 107.5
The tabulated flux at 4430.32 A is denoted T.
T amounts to 141.5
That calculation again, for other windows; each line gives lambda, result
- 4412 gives 150.7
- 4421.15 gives 142.8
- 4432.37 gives 161.2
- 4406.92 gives 111.7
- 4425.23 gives 137.2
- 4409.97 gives 166.9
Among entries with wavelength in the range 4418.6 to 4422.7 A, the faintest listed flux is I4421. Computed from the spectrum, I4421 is 130.2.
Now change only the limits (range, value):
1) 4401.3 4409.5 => 69.36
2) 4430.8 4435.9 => 102.6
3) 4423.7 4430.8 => 124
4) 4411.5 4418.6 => 81.17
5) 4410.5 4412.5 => 150.7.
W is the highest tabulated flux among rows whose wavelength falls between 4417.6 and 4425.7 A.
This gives 164.5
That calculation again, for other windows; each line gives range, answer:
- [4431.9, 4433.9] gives 161.2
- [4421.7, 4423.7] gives 142.8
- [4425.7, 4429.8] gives 152.3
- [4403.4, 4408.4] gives 111.7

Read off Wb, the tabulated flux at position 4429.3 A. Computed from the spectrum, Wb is 147.6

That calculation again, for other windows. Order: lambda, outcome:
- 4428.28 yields 152.3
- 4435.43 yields 102.6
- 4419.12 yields 164.5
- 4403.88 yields 110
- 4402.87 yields 136.2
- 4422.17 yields 130.2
